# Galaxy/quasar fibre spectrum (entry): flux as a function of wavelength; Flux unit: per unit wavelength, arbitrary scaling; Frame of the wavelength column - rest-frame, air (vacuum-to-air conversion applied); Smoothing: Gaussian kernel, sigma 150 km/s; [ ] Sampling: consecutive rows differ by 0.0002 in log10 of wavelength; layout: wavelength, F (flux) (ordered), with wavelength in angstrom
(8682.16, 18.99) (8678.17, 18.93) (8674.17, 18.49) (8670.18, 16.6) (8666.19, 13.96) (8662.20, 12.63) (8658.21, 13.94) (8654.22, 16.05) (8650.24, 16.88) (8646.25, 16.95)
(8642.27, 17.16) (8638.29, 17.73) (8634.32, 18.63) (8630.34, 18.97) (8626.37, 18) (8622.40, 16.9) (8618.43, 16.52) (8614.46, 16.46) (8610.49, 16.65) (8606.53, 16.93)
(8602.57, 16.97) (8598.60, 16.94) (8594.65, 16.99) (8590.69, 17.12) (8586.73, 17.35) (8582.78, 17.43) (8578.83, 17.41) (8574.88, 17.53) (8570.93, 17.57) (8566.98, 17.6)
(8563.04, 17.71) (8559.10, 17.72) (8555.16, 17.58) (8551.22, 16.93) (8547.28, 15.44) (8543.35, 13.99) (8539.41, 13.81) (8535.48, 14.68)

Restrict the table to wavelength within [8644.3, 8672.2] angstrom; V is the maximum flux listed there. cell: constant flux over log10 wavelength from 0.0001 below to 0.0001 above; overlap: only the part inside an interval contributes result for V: 16.95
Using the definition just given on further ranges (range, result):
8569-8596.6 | 17.57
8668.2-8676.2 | 18.49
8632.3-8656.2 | 18.63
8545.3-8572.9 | 17.72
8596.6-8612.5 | 16.97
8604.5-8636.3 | 18.97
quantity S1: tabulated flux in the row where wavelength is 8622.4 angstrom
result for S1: 16.9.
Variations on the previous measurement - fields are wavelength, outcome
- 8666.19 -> 13.96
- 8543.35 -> 13.99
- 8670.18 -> 16.6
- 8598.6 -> 16.94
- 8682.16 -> 18.99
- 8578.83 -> 17.41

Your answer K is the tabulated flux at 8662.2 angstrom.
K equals 12.63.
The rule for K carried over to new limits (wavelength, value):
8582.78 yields 17.43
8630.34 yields 18.97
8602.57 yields 16.97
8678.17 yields 18.93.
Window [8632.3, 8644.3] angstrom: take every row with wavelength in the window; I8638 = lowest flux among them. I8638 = 17.16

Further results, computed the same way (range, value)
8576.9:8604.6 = 16.94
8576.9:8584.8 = 17.41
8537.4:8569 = 13.81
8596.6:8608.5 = 16.93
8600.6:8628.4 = 16.46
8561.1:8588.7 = 17.35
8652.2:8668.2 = 12.63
